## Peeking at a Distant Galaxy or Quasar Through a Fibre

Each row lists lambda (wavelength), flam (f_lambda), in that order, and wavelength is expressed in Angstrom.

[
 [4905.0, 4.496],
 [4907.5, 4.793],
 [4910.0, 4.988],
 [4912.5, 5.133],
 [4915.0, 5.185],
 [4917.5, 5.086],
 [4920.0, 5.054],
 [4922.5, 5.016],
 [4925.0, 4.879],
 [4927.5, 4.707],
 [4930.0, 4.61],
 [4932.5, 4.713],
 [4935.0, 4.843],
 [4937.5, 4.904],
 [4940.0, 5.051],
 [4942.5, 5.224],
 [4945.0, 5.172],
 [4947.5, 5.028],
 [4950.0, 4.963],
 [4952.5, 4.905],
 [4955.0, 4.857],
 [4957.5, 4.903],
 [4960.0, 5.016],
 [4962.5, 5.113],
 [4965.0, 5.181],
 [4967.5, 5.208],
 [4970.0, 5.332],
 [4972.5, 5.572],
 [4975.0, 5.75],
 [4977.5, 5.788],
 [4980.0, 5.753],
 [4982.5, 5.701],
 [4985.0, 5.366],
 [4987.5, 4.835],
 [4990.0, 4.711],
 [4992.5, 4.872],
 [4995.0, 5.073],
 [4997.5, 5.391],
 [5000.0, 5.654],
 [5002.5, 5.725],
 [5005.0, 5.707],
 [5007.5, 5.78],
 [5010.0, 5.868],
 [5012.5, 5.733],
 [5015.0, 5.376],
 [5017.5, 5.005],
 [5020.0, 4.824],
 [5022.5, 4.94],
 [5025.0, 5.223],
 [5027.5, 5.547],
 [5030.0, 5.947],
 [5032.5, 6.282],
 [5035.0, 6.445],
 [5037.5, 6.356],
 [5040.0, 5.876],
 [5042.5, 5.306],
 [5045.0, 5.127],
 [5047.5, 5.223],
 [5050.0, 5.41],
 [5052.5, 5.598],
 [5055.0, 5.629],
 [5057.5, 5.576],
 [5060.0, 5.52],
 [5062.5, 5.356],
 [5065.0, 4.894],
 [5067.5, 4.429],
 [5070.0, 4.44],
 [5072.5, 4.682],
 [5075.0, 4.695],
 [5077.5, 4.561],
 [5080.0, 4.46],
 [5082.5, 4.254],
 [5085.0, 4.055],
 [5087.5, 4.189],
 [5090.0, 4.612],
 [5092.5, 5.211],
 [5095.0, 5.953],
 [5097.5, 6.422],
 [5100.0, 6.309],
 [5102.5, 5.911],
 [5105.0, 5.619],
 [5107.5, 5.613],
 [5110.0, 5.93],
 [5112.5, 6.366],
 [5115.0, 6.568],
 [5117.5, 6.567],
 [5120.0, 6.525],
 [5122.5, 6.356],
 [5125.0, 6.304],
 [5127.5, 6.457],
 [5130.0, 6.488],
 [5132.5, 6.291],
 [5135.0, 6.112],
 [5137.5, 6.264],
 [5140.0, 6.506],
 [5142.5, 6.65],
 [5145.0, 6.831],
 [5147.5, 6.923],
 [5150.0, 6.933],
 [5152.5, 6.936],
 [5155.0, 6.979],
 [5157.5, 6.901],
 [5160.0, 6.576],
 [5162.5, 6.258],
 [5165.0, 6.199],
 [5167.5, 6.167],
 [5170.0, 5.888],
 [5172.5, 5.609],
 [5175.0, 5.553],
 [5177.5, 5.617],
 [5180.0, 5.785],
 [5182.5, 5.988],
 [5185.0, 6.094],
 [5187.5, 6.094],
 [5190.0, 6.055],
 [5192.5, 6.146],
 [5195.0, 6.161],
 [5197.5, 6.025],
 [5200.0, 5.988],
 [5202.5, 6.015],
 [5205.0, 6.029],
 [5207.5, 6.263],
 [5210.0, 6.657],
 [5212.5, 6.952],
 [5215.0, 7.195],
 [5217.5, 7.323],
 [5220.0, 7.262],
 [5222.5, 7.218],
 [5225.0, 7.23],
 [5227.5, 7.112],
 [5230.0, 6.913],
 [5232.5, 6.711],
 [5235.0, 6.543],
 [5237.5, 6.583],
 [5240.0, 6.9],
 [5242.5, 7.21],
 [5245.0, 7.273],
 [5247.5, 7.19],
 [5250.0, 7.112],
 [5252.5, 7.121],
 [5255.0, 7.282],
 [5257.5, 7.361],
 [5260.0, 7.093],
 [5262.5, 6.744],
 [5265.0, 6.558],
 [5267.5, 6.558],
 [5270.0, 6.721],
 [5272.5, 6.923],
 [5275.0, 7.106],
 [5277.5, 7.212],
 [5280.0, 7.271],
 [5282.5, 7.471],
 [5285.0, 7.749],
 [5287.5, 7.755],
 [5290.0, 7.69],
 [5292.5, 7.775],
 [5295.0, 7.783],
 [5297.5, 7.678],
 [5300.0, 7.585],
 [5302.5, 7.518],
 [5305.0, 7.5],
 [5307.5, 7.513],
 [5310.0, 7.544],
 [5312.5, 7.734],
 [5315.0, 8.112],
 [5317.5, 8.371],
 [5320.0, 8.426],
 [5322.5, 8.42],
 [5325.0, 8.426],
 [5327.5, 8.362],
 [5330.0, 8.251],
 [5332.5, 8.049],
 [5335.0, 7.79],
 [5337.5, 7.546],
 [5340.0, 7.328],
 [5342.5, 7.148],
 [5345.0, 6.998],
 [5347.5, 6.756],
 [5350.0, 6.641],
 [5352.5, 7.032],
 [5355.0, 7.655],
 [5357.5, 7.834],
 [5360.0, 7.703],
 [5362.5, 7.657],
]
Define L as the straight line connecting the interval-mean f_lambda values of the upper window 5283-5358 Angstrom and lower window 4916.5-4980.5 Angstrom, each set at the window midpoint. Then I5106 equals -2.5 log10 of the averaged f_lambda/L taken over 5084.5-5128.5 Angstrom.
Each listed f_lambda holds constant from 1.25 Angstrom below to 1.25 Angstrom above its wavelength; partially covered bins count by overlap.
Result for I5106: 0.06 mag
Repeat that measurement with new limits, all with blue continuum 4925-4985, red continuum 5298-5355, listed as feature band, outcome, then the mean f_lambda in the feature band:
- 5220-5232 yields -0.017 mag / 7.11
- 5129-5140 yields 0.011 mag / 6.31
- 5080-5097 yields 0.260 mag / 4.77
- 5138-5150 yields -0.047 mag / 6.72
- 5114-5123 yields -0.043 mag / 6.51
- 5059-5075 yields 0.211 mag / 4.86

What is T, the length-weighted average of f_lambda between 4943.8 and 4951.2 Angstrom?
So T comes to 5.05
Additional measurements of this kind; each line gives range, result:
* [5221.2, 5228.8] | 7.19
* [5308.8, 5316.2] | 7.8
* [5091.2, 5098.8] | 5.86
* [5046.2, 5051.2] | 5.31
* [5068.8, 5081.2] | 4.57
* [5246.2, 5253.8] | 7.14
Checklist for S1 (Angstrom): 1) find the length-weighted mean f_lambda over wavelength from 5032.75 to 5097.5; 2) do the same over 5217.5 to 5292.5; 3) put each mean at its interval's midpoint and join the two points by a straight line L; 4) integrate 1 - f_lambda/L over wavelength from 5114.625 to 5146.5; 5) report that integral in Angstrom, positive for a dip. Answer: -3.4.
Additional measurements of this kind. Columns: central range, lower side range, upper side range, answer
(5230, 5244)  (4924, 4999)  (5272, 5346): 0.7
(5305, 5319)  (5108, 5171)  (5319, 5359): -0.6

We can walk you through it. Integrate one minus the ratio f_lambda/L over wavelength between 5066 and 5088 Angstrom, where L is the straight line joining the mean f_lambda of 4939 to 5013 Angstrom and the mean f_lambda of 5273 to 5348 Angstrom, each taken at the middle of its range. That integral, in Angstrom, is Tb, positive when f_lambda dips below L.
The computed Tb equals 5.8 Angstrom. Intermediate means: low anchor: 5.3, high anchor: 7.7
